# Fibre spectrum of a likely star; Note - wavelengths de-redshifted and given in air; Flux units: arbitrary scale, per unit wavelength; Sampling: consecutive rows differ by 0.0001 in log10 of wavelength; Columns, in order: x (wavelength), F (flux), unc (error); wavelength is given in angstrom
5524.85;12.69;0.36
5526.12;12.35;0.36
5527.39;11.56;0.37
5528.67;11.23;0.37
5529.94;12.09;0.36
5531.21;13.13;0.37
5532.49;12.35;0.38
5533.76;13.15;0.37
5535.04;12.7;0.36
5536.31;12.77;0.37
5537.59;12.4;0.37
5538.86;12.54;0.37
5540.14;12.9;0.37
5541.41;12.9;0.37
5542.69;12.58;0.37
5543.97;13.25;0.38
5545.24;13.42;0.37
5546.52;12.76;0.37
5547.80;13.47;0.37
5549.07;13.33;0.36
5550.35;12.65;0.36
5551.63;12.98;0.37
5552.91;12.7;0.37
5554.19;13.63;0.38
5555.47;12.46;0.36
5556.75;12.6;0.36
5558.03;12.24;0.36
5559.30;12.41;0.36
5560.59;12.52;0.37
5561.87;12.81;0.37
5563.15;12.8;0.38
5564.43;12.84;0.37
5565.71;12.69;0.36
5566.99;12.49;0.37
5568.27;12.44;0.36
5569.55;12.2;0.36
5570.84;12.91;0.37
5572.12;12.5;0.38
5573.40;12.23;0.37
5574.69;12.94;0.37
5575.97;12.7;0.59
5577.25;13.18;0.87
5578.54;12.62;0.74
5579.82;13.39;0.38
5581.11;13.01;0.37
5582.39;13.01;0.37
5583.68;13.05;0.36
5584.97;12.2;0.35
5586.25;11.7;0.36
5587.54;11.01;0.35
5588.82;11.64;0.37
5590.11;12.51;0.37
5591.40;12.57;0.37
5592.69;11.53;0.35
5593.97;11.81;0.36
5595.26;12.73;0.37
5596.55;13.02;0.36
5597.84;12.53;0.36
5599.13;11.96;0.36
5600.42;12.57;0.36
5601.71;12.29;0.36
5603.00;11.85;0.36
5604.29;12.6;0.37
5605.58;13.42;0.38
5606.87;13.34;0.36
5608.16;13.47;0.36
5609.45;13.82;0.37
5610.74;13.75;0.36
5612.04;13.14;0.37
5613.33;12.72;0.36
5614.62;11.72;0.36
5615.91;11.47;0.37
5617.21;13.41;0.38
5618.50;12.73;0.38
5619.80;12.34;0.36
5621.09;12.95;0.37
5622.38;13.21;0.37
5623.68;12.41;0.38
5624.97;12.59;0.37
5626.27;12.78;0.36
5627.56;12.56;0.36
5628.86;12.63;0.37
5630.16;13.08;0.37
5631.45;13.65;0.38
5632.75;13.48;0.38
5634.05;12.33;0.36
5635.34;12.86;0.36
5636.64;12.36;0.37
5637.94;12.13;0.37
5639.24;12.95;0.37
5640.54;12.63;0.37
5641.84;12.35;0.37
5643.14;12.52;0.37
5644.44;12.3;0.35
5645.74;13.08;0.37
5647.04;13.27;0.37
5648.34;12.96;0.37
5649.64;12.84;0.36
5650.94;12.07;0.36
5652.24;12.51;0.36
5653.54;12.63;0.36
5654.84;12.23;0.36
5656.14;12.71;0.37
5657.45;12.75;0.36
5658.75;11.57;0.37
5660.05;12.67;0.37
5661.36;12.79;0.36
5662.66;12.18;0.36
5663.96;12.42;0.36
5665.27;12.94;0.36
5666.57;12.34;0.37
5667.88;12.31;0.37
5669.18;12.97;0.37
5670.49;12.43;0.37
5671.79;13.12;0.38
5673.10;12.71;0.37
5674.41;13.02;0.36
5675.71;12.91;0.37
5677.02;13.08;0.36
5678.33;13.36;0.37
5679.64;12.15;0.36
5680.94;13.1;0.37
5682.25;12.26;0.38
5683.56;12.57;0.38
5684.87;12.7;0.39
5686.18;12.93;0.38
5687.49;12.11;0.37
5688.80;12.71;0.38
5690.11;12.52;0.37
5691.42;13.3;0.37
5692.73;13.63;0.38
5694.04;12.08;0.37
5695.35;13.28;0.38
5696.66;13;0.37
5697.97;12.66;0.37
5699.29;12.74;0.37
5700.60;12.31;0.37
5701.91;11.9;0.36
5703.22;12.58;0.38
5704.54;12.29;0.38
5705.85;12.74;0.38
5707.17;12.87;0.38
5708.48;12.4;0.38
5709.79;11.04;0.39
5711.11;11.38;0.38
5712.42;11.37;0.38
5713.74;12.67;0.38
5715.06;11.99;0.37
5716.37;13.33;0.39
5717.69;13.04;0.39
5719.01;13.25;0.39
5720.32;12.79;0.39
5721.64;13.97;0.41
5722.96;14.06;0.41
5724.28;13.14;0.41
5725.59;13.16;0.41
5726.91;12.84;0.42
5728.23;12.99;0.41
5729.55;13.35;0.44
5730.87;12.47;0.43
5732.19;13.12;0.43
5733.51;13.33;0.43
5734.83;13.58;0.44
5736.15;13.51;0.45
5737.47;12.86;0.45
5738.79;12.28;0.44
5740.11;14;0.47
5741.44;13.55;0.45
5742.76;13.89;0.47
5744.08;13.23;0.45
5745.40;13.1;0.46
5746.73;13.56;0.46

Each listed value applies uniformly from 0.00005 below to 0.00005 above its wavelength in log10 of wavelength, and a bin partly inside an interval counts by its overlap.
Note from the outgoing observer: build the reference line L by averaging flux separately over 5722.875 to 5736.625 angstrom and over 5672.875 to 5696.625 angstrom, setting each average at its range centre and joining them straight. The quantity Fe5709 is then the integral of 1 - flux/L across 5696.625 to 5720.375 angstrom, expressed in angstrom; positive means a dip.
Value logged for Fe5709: 1.1 angstrom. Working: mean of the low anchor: 12.8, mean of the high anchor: 13.2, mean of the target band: 12.4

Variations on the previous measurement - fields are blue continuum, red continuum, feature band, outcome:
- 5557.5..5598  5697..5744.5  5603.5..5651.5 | -0.7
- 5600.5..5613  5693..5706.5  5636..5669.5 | 0.7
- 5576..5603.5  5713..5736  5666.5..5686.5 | 0.2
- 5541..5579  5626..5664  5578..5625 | 0.4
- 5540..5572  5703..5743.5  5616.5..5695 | 0.9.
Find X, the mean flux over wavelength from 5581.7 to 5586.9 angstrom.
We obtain 12.5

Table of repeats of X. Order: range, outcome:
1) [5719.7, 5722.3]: 13.4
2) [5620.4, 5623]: 13.1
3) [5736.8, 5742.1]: 13.2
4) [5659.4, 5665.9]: 12.6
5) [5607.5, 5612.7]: 13.5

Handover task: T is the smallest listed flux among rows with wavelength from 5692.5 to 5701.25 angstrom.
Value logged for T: 12.08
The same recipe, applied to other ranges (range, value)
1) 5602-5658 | 11.47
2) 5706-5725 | 11.04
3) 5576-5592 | 11.01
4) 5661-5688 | 12.11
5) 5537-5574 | 12.2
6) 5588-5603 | 11.53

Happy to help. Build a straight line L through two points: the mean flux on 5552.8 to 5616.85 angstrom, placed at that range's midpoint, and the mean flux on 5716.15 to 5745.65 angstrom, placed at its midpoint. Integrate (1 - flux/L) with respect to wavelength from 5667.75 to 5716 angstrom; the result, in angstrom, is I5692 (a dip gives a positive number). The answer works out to 1.84 angstrom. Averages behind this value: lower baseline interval 12.6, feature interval 12.6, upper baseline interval 13.3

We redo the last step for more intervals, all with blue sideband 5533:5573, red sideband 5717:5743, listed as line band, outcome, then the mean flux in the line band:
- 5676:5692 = 0.47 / 12.7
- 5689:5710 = 0.87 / 12.6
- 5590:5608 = 0.54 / 12.5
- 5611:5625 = 0.33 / 12.6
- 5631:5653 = 0.50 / 12.7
